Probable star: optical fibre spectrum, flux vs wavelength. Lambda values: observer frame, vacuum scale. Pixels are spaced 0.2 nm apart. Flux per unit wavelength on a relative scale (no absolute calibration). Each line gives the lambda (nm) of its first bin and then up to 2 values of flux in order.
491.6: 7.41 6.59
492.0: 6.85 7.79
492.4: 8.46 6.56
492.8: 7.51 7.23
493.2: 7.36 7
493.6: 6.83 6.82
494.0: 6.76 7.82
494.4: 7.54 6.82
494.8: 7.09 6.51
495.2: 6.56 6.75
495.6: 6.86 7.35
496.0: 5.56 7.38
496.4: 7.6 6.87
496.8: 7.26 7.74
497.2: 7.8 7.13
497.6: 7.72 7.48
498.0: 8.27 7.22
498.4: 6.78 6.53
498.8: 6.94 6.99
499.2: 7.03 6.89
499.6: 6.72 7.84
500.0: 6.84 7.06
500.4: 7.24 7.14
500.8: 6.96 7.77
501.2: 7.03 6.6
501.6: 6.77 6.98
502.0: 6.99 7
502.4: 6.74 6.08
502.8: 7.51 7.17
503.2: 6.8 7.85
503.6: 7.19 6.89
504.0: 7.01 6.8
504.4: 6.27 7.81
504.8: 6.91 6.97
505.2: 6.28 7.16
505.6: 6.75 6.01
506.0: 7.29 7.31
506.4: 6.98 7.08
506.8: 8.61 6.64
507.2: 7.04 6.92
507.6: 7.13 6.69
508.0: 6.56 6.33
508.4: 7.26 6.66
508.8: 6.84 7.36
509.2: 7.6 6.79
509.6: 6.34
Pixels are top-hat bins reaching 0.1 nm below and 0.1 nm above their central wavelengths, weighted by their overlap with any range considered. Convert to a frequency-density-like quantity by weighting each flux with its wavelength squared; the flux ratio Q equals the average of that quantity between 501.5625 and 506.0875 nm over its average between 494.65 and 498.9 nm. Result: 1.0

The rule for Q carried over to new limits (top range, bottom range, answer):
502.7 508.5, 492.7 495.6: 1.04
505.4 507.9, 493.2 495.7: 1.06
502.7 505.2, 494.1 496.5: 1.05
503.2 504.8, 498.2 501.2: 1.02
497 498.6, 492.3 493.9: 1.05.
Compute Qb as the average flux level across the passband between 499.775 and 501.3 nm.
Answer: 7.21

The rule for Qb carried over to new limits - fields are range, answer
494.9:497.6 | 7.05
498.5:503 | 6.99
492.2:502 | 7.13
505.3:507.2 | 7.09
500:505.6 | 6.99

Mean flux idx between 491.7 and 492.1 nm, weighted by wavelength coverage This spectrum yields 6.72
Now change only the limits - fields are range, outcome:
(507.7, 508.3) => 6.53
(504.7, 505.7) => 6.81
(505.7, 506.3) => 6.87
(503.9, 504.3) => 6.9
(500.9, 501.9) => 7.03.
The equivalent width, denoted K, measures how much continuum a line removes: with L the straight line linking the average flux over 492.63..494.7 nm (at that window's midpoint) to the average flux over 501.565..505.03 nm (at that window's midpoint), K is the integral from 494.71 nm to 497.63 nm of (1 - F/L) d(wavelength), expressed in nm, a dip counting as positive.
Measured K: 0.018 nm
